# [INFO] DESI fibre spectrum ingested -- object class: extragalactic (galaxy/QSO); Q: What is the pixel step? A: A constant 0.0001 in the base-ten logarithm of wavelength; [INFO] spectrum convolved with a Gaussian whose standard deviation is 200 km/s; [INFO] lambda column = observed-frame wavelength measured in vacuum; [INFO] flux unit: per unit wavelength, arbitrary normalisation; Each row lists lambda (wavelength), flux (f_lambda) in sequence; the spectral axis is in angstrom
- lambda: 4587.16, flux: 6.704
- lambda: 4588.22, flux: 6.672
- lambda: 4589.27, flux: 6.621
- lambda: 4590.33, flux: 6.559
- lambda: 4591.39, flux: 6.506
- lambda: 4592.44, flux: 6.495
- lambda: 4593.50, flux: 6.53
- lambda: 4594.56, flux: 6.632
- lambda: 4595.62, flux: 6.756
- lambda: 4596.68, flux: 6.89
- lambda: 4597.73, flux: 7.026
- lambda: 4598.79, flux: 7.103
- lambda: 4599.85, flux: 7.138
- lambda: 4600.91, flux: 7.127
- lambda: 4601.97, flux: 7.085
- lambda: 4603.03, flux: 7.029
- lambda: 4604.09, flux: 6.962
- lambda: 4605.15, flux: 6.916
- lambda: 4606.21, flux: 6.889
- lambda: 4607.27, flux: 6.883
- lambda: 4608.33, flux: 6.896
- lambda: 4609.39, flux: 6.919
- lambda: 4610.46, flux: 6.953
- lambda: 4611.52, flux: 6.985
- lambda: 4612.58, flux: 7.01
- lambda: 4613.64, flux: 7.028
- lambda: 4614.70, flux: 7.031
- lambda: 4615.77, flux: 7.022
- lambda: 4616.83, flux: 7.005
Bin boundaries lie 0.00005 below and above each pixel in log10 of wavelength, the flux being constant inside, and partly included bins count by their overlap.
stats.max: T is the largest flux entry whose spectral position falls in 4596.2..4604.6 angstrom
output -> 7.138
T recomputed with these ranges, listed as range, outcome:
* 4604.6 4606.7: 6.916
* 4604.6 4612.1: 6.985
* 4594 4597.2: 6.89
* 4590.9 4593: 6.506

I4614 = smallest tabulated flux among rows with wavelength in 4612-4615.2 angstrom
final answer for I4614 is 7.01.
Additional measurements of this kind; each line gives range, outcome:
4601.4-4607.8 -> 6.883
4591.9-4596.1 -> 6.495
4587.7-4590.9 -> 6.559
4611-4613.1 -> 6.985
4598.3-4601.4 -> 7.103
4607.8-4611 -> 6.896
